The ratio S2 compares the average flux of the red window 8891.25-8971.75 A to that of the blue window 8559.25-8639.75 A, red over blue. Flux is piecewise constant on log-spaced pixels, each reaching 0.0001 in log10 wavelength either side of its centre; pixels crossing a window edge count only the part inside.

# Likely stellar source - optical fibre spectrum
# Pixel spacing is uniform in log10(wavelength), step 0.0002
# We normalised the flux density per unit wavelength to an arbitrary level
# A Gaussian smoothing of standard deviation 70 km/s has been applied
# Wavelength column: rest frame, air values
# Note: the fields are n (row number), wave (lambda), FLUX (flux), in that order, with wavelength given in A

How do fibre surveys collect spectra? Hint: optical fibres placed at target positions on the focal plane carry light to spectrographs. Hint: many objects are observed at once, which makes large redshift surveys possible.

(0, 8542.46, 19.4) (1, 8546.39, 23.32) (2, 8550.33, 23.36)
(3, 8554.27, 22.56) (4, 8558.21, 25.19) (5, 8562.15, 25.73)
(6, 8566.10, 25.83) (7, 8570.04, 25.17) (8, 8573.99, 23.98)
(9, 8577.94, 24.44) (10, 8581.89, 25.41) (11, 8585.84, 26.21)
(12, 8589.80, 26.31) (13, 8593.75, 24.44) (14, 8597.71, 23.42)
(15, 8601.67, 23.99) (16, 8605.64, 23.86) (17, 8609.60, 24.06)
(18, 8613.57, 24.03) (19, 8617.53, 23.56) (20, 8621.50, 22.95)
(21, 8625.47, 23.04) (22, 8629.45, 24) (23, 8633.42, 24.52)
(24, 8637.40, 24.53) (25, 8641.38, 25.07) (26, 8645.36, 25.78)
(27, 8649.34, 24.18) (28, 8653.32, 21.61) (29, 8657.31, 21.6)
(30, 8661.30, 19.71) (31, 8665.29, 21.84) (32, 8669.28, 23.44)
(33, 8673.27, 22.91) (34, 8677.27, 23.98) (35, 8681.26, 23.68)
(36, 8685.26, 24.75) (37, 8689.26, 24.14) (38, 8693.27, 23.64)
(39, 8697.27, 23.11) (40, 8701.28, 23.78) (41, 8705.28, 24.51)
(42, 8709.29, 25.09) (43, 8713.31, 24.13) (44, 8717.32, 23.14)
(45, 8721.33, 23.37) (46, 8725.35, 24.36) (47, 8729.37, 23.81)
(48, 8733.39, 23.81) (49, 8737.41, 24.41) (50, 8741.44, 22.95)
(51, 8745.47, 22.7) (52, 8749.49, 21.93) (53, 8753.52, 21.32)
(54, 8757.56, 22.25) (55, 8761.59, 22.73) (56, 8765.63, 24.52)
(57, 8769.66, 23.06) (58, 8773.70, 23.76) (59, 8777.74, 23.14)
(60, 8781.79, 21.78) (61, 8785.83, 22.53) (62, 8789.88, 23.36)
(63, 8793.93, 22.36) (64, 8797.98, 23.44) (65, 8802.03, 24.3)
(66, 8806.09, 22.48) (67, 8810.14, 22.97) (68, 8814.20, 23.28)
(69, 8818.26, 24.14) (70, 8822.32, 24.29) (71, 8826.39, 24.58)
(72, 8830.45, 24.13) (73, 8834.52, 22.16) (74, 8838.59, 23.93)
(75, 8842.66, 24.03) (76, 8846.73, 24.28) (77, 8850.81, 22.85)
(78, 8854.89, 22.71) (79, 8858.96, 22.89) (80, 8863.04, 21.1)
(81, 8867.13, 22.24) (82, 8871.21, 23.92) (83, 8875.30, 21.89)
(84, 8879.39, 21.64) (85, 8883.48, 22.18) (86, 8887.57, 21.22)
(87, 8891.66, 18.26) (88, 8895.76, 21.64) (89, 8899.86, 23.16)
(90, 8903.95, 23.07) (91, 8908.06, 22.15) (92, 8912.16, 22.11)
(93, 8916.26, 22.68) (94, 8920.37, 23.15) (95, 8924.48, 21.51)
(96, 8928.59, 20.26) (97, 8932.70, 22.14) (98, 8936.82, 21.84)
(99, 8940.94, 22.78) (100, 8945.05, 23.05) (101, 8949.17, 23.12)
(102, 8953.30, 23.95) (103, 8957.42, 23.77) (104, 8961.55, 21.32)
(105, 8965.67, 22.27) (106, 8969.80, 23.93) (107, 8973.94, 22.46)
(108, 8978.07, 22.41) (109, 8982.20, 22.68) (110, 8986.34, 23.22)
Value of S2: 0.91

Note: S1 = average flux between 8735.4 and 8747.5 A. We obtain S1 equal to 23.4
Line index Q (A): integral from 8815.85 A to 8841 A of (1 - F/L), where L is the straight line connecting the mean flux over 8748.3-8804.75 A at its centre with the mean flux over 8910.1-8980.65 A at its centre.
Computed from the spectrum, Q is -1.2 A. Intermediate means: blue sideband 22.9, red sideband 22.5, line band 23.9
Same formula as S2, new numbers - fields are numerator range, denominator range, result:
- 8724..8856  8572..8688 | 0.98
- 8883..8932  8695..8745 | 0.91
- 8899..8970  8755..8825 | 0.97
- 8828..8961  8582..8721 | 0.94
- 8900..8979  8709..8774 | 0.97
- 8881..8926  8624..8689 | 0.94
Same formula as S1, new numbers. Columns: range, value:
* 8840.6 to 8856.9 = 23.5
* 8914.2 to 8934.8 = 21.9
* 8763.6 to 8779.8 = 23.6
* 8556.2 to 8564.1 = 25.5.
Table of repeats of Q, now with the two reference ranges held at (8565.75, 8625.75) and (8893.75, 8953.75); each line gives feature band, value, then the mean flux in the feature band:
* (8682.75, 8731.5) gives -0.5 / 24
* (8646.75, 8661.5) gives 1.1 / 22.2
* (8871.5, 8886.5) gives 0.4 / 22.1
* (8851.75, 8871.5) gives 0.3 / 22.5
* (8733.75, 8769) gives 0.8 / 22.9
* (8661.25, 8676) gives 1.0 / 22.4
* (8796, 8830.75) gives -1.0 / 23.7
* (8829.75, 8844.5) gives -0.4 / 23.5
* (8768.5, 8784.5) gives 0.3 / 22.9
